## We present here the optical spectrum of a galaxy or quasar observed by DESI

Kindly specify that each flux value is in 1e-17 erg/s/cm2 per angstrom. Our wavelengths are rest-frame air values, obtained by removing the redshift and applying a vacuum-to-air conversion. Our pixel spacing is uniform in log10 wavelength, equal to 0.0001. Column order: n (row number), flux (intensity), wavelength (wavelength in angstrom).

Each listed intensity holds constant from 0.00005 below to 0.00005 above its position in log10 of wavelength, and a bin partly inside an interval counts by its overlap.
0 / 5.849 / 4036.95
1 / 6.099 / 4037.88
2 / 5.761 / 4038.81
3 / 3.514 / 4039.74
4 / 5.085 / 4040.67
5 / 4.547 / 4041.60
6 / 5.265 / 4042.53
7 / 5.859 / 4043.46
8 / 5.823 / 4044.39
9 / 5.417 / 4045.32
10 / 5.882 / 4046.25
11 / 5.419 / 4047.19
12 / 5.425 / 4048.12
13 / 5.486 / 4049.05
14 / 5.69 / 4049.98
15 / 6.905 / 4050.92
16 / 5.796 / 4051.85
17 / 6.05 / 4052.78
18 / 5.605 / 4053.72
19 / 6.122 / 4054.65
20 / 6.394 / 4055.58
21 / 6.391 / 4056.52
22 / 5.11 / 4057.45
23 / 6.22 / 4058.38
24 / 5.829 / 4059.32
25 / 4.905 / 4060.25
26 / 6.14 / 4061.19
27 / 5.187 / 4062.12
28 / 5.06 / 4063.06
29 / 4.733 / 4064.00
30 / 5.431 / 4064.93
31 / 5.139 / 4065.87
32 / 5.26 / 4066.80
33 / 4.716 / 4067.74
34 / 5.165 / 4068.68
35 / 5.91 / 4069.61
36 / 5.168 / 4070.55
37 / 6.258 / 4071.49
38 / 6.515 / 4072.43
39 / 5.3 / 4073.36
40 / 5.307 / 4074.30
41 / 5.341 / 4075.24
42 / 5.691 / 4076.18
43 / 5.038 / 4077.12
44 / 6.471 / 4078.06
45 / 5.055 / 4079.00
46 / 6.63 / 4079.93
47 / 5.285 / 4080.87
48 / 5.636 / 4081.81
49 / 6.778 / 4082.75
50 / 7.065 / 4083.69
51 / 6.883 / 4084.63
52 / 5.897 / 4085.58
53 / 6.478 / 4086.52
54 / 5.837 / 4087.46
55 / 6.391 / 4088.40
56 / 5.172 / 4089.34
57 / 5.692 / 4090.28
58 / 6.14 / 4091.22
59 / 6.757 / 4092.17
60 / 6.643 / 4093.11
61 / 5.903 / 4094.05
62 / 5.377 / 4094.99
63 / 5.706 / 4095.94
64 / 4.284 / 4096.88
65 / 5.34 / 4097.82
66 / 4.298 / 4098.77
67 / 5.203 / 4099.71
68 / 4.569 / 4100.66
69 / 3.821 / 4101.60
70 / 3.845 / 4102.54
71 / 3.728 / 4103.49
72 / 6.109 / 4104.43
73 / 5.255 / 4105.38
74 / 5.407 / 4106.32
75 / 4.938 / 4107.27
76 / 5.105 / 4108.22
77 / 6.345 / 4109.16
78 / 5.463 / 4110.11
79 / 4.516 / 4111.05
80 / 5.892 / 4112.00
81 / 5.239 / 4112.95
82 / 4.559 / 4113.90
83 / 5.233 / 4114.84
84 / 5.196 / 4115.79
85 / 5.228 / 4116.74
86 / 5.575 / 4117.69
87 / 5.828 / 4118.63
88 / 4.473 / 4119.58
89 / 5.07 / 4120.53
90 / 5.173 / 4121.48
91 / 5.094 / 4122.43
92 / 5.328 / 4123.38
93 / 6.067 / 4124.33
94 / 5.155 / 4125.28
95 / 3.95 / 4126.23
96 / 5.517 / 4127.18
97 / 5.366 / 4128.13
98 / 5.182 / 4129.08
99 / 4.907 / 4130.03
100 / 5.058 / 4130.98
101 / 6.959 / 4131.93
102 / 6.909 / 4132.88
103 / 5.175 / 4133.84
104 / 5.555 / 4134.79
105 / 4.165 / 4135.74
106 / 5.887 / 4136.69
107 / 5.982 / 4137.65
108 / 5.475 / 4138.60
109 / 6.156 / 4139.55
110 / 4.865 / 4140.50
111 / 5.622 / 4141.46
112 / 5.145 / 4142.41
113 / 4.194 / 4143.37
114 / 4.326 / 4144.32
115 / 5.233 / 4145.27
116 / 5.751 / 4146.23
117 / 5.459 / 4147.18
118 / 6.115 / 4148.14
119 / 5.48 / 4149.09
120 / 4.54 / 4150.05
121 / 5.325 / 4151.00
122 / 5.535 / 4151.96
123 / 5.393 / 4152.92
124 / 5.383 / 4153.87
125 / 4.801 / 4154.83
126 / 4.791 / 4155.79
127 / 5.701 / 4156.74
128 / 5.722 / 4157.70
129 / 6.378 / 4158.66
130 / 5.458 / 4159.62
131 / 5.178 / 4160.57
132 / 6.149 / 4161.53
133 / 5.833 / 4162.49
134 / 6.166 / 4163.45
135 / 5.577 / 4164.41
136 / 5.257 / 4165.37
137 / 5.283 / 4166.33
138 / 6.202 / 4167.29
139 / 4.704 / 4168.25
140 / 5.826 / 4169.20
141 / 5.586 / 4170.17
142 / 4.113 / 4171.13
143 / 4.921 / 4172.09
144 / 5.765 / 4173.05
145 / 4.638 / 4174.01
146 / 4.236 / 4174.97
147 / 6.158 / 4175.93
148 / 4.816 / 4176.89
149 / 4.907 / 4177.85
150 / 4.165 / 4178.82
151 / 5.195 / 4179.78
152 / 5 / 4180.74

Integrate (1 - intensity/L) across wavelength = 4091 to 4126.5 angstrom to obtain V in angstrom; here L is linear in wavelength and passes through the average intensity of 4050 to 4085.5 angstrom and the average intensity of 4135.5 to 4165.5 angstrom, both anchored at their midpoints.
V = 2.4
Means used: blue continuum 5.74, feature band 5.21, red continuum 5.42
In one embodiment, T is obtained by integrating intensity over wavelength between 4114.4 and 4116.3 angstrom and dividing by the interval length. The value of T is 5.2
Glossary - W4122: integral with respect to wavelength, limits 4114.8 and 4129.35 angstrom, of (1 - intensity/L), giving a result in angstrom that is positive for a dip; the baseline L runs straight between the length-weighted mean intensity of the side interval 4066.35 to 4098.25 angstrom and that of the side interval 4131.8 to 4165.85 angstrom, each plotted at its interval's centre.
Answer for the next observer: 1.0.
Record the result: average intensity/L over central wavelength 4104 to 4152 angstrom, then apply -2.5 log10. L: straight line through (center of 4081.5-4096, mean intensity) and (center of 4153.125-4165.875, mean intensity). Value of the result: 0.10 mag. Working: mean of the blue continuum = 6.16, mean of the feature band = 5.33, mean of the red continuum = 5.56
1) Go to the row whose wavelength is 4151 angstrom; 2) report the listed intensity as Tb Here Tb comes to 5.325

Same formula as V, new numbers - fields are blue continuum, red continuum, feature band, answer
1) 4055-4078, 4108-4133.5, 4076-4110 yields -0.8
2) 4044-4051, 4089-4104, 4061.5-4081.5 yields -0.2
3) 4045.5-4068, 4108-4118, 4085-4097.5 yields -1.0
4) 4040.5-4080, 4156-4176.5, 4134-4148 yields 0.5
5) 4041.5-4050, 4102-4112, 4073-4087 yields -1.7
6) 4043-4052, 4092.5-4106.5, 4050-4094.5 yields -3.3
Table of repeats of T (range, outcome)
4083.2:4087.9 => 6.43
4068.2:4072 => 5.63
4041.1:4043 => 4.92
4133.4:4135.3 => 5.36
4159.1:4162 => 5.61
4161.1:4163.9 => 6.04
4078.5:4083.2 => 5.89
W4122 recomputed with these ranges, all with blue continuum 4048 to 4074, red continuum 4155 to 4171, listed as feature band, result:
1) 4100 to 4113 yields 1.4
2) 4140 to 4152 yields 0.8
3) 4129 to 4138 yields 0.0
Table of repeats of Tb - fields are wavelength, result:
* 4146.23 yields 5.751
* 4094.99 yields 5.377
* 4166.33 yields 5.283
